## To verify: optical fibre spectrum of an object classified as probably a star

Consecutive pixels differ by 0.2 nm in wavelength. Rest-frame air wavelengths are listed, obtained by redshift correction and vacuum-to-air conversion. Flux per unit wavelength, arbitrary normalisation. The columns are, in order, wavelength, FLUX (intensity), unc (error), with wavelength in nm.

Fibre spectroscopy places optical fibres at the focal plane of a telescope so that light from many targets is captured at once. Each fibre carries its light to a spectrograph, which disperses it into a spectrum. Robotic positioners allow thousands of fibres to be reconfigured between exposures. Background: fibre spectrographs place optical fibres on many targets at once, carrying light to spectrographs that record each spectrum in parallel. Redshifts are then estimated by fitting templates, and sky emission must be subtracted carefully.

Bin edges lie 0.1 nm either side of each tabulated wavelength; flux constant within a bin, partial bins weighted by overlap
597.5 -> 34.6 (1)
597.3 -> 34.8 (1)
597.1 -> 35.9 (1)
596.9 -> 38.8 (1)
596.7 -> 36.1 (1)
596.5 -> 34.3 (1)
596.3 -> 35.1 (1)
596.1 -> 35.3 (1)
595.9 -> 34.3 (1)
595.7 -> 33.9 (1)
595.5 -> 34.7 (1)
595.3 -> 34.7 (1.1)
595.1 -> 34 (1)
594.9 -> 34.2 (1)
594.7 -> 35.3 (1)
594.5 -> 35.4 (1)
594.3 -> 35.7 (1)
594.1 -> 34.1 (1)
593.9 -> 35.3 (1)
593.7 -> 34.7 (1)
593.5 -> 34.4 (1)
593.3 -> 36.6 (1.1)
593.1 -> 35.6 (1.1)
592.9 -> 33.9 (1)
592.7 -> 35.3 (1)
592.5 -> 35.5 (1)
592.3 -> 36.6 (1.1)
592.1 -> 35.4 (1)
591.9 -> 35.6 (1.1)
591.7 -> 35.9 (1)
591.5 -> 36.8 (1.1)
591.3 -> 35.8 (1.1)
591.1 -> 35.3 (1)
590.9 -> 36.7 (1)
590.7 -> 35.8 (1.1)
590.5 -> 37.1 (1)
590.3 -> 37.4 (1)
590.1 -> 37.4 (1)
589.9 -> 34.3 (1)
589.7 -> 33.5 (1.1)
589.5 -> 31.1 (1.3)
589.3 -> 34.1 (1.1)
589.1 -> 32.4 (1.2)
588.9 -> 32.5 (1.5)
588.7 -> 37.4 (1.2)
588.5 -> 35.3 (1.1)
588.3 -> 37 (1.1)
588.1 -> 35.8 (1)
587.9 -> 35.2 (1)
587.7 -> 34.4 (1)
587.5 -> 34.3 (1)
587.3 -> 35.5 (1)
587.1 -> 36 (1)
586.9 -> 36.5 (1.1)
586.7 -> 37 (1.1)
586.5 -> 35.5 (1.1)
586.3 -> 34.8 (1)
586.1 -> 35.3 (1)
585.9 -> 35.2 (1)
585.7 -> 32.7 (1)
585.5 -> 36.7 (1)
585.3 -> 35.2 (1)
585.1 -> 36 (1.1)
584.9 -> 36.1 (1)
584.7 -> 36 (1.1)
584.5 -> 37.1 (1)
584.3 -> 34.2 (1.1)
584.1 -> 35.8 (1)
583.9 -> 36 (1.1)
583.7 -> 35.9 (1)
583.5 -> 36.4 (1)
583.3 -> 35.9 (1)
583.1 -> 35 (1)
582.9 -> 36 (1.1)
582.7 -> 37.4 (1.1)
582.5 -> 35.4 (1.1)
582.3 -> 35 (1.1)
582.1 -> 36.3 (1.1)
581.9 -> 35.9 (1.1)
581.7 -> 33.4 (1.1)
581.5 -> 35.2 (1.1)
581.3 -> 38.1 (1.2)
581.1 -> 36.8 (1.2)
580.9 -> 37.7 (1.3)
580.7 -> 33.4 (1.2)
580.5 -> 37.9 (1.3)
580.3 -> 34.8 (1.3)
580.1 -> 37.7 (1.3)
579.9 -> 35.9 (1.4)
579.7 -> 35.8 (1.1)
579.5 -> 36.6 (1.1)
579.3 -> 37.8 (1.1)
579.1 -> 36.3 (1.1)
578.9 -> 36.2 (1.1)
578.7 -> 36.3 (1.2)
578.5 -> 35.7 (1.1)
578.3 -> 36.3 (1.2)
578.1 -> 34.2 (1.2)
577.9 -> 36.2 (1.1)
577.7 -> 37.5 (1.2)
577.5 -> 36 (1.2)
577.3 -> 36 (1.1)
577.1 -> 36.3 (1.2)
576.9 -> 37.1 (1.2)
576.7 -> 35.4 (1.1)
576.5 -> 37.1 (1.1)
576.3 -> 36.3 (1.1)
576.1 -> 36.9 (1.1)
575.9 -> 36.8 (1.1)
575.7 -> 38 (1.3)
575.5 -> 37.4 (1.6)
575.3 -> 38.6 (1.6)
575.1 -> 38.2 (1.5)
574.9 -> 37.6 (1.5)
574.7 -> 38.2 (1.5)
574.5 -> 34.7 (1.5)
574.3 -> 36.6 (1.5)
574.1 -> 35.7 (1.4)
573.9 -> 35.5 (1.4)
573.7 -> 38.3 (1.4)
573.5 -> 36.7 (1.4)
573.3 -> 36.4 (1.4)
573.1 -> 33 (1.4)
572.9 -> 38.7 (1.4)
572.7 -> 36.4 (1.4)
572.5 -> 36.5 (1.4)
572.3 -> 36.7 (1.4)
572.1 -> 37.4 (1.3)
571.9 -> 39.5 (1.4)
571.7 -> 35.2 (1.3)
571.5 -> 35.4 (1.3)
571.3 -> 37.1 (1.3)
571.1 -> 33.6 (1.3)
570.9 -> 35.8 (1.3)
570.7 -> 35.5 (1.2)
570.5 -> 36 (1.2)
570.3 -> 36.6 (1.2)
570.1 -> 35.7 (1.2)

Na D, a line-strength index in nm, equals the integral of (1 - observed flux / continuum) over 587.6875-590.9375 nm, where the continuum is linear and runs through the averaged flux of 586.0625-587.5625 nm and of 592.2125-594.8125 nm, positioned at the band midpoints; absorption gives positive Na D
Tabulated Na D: 0.03 nm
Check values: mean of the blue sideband 35.7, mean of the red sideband 35.2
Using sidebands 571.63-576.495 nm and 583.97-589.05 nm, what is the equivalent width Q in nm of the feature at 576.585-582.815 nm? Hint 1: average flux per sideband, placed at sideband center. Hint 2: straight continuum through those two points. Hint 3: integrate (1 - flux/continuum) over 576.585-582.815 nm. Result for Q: 0.02 nm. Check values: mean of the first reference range 36.9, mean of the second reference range 35.5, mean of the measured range 36.2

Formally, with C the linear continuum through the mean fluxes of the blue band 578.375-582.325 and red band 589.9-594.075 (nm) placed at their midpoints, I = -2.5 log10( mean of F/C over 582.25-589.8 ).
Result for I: 0.02 mag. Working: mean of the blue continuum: 36.2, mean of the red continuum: 35.8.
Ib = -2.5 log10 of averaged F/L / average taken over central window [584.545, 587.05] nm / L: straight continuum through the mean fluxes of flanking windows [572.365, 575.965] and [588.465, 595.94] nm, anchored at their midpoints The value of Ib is 0.00 mag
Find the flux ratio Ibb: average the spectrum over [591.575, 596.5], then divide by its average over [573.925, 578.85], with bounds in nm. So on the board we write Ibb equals 0.96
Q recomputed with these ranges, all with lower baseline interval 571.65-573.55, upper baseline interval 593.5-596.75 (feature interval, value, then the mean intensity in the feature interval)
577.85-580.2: -0.01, 36.3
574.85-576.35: -0.04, 37.5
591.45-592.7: -0.03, 35.9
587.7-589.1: 0.00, 35.2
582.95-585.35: -0.01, 35.8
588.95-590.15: 0.06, 33.6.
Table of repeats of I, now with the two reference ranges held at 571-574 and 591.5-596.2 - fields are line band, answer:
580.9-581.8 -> -0.006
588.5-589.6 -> 0.055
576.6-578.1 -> -0.003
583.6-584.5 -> 0.002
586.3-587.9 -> 0.000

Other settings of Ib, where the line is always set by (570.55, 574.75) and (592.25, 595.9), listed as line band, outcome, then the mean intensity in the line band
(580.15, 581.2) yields -0.01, 36.2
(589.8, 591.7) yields -0.03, 36.3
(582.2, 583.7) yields -0.01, 35.9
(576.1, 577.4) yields -0.01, 36.4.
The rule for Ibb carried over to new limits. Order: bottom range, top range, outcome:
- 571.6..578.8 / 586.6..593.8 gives 0.97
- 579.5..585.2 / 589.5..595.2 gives 0.98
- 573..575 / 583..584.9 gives 0.99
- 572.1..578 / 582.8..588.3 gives 0.97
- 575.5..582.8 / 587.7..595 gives 0.97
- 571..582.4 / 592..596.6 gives 0.96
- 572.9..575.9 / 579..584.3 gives 0.98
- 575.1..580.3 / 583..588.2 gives 0.97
